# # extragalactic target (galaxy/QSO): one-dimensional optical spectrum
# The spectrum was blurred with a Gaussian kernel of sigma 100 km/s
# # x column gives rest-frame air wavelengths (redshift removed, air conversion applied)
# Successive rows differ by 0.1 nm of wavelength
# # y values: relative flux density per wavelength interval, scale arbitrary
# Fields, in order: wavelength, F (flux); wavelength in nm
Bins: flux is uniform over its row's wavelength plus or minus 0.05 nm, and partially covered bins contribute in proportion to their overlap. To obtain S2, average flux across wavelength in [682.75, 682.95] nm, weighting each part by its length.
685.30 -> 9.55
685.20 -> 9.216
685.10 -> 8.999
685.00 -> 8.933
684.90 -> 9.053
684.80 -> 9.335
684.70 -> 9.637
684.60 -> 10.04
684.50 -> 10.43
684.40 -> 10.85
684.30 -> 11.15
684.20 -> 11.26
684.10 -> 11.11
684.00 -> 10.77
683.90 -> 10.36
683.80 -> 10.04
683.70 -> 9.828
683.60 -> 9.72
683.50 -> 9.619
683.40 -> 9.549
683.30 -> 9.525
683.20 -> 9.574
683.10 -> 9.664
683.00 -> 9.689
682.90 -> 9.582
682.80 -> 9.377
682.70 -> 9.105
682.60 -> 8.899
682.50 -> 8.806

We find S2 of 9.48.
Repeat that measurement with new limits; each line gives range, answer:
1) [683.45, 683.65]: 9.67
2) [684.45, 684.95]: 9.7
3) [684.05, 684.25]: 11.2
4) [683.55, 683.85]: 9.86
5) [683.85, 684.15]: 10.7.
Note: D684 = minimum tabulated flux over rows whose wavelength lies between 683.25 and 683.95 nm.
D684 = 9.525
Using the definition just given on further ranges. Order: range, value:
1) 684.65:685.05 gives 8.933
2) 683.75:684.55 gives 10.04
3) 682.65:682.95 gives 9.105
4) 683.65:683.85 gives 9.828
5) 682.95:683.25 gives 9.574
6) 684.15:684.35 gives 11.15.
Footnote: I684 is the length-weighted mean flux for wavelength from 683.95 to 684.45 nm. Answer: 11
